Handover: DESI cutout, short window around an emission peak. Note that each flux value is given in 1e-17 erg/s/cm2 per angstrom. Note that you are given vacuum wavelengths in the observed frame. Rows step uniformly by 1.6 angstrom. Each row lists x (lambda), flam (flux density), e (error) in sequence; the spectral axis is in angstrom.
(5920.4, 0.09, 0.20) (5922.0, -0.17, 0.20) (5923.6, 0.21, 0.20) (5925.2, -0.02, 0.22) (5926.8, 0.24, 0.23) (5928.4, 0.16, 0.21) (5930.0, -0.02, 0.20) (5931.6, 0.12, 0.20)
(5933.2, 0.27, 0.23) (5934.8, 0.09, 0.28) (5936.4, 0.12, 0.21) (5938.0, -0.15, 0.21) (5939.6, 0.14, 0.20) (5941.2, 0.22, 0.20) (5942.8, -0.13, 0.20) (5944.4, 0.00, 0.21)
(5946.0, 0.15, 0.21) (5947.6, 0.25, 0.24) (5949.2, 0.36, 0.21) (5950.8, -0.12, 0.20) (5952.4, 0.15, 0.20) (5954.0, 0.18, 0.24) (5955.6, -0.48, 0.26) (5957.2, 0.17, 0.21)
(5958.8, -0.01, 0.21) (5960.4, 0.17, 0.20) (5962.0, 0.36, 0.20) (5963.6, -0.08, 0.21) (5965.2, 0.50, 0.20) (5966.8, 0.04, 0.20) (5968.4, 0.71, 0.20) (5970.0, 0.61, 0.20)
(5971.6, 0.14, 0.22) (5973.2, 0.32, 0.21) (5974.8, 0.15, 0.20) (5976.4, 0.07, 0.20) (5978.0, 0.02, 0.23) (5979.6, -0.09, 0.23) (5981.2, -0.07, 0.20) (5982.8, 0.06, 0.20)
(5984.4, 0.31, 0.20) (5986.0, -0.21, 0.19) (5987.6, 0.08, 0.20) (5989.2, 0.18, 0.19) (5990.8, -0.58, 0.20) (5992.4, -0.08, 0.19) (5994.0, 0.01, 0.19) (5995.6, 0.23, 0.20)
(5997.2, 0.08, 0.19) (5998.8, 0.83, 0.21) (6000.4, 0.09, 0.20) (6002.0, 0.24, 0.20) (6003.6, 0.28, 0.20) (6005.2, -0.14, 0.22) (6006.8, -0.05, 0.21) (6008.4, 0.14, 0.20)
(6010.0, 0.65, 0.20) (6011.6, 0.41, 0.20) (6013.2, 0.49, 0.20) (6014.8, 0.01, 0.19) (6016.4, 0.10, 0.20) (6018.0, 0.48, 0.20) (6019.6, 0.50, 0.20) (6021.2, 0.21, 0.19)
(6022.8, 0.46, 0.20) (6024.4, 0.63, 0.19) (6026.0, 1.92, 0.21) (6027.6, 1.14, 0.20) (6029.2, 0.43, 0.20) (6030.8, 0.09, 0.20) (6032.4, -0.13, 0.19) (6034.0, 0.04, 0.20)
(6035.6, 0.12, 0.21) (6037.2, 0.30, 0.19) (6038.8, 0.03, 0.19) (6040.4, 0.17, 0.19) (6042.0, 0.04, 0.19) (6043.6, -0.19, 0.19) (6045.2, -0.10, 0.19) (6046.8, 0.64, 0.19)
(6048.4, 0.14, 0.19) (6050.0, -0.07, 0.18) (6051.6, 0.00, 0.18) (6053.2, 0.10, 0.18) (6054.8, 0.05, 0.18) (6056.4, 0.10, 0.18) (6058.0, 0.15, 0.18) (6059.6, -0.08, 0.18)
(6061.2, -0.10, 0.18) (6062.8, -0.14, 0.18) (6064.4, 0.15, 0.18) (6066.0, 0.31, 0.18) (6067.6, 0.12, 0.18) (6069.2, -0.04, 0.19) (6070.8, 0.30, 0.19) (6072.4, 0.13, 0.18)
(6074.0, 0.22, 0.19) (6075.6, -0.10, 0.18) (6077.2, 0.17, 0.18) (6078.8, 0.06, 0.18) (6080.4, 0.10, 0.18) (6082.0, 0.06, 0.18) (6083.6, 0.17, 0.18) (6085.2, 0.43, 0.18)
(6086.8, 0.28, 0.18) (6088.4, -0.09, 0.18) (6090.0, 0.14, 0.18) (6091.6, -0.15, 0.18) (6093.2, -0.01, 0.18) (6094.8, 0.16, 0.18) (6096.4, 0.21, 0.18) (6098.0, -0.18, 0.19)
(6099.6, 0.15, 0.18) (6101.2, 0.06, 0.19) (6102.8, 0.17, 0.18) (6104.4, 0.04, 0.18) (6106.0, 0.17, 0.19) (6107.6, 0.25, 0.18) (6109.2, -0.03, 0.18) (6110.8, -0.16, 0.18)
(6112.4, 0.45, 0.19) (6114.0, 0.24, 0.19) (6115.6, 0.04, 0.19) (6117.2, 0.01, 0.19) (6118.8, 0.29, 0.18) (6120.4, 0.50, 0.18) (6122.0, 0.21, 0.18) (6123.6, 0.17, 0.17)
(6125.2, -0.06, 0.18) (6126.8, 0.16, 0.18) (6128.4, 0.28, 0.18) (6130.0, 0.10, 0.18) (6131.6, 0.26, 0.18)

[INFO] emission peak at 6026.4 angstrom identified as [O III]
